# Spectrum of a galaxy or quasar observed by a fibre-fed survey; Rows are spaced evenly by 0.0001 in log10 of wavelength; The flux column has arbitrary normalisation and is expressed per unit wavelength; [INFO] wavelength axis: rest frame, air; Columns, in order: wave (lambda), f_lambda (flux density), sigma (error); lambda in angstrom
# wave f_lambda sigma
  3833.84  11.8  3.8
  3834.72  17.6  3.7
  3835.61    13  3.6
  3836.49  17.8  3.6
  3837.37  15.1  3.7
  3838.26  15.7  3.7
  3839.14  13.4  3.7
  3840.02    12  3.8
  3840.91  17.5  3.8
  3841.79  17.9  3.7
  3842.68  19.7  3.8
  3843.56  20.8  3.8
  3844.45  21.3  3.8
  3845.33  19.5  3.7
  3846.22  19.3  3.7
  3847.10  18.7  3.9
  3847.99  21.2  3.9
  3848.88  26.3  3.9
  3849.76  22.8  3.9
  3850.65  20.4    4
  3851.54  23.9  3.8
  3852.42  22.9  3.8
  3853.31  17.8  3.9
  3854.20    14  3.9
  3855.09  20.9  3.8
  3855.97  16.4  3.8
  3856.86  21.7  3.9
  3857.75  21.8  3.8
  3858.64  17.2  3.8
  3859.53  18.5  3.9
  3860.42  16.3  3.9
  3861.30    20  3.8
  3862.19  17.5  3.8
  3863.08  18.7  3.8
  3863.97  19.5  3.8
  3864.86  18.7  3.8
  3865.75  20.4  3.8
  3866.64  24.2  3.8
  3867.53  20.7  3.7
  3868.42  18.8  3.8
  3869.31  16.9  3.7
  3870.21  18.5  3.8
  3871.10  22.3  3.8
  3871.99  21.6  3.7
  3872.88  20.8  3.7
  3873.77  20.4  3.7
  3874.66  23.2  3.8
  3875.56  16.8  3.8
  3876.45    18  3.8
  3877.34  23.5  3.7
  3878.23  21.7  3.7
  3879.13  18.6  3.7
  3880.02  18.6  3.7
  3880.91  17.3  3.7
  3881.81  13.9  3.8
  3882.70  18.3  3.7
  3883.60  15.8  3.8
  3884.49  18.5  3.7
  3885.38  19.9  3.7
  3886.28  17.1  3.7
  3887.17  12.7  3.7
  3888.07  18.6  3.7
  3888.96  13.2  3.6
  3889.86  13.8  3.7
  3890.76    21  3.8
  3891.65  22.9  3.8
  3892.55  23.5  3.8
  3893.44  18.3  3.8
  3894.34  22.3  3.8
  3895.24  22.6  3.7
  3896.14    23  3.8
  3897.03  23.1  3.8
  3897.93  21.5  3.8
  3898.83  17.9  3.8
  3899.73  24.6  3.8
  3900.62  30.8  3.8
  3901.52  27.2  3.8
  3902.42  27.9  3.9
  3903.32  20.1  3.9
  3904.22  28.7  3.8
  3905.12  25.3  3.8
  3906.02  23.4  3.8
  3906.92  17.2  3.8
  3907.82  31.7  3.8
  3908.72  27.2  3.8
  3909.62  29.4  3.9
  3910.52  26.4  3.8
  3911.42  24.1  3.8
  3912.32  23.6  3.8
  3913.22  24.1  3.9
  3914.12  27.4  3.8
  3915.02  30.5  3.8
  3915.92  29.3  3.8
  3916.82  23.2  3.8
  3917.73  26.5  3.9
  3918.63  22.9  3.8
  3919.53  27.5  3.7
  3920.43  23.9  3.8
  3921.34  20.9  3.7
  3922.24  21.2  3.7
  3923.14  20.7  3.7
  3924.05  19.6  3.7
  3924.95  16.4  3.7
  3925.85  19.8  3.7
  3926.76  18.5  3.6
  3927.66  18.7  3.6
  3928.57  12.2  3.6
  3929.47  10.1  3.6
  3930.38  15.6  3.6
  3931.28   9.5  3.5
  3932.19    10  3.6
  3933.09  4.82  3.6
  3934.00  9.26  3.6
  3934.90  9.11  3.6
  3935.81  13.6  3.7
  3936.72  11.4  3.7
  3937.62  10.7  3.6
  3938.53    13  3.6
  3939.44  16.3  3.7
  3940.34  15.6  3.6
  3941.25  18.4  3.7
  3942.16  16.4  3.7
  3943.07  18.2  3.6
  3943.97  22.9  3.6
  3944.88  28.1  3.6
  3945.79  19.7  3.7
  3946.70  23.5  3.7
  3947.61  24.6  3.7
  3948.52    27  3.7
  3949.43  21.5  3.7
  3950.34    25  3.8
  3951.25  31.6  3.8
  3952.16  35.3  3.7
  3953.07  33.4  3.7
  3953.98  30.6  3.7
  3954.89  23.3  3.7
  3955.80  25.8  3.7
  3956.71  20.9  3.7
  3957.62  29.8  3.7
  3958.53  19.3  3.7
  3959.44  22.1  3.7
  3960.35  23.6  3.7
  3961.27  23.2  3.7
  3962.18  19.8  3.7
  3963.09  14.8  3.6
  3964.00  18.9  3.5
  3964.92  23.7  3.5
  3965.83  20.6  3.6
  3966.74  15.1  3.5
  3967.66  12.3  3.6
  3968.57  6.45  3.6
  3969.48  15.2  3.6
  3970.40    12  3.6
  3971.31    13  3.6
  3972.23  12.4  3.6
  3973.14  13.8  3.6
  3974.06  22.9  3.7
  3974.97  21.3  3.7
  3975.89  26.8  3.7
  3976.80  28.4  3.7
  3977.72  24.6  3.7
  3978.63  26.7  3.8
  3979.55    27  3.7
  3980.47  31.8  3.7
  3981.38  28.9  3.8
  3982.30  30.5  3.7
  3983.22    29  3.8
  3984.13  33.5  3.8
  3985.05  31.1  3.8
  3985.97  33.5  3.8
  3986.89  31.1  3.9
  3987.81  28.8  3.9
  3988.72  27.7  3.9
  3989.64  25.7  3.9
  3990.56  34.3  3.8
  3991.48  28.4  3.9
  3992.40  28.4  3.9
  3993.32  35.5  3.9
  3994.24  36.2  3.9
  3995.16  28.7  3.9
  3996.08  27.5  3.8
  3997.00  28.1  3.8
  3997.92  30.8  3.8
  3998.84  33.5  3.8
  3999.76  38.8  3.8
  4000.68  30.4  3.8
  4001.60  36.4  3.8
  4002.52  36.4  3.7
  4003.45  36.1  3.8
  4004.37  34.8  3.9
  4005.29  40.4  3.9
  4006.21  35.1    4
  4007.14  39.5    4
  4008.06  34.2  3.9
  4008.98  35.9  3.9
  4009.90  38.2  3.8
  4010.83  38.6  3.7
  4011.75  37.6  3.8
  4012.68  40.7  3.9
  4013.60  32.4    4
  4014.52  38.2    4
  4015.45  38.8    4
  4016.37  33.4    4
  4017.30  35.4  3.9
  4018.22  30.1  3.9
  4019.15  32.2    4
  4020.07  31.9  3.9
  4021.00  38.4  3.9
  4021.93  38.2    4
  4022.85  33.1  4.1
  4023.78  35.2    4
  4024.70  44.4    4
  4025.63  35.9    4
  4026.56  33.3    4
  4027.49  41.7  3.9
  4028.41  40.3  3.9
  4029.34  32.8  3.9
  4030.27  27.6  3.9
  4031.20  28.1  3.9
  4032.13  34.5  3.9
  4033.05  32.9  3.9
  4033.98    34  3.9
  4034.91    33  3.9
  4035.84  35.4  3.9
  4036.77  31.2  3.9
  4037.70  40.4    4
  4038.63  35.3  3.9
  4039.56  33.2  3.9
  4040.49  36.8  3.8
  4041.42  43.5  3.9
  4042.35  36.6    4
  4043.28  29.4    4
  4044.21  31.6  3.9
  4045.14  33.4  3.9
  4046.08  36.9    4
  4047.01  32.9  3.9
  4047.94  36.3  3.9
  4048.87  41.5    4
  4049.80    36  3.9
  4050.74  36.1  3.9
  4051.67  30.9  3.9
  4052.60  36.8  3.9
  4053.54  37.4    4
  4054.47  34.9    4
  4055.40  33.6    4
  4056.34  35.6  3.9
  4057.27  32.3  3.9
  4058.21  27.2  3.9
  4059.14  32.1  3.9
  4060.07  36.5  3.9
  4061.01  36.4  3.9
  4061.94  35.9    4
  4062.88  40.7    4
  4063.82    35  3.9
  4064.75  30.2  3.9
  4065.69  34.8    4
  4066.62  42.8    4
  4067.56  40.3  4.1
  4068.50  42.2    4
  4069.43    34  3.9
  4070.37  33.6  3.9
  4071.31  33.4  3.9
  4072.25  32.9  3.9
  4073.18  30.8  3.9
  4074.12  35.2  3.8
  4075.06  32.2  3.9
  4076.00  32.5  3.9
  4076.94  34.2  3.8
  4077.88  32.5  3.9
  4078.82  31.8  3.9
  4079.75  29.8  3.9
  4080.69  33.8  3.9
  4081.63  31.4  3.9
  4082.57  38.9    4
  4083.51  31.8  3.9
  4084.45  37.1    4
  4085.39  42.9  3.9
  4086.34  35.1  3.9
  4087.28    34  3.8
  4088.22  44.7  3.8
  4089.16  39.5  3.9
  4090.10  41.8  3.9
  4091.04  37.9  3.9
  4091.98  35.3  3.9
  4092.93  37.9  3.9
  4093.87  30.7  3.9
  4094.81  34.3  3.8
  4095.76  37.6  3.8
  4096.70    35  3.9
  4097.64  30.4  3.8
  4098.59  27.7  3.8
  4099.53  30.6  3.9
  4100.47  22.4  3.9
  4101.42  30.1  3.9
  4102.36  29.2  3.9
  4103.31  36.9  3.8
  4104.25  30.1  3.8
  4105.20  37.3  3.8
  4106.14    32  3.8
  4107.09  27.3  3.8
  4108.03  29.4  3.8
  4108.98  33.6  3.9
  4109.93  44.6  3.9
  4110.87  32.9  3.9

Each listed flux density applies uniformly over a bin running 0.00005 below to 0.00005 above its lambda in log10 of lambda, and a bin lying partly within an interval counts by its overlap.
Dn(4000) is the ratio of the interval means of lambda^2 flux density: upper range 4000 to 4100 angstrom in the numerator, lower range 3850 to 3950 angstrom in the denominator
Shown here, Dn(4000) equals 1.90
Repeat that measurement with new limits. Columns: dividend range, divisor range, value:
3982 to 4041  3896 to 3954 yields 1.66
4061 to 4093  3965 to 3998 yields 1.49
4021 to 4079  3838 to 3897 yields 1.99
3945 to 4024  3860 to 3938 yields 1.49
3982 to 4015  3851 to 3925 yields 1.66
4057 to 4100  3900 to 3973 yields 1.81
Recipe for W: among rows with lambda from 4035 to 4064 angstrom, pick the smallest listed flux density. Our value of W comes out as 27.2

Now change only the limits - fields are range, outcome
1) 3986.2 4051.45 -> 25.7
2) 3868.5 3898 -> 12.7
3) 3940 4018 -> 6.45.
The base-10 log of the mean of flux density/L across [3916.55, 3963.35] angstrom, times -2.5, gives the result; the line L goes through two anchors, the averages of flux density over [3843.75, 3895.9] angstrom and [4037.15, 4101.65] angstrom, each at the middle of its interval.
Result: 0.24 mag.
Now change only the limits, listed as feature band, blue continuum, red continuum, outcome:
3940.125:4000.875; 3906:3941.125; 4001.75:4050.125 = 0.08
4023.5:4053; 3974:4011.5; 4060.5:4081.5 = -0.06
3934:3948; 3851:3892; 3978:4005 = 0.46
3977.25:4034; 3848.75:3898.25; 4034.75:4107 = -0.13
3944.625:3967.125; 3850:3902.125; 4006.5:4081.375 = 0.13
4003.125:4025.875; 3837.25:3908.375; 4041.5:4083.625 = -0.17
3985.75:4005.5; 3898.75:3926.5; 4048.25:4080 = -0.07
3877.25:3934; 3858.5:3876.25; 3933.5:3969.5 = -0.05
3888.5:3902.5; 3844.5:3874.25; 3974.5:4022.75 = 0.07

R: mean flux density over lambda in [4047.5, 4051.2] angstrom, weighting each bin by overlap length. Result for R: 37.5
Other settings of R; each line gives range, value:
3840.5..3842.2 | 17.7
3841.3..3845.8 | 19.8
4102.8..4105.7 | 34.7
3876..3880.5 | 20.1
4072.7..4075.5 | 32.8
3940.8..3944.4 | 19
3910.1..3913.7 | 24.6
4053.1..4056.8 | 35.4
